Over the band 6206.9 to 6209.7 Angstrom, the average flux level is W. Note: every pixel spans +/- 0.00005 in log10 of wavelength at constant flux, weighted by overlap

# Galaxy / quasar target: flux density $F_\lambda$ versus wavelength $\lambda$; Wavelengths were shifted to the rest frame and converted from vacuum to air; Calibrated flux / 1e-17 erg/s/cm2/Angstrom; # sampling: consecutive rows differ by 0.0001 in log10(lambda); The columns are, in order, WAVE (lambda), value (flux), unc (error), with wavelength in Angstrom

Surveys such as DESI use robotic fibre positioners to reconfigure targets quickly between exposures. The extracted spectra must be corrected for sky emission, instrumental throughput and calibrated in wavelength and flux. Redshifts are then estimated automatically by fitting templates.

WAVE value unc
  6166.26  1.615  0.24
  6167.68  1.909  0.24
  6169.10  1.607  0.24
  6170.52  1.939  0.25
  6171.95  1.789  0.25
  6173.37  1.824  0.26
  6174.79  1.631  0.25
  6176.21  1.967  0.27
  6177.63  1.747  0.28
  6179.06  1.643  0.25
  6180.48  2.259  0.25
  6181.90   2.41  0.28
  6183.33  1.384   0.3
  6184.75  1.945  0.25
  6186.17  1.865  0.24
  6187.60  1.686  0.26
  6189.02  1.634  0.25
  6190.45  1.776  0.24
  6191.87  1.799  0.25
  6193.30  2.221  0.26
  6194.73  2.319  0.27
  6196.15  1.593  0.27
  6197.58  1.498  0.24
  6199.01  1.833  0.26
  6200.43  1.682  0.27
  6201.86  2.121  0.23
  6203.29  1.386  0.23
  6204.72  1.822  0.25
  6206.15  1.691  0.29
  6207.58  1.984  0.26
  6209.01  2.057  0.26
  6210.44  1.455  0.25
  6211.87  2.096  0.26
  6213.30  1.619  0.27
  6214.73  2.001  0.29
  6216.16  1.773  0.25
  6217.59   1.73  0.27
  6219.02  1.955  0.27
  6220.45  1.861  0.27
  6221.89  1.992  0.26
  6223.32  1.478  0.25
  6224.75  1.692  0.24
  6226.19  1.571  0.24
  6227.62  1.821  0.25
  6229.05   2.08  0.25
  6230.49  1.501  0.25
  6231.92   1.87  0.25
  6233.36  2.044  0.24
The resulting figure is 2.02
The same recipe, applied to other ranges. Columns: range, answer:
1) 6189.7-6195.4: 2.02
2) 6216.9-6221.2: 1.85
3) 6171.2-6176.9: 1.8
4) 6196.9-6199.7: 1.66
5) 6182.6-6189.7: 1.7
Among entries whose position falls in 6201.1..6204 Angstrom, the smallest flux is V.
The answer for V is 1.386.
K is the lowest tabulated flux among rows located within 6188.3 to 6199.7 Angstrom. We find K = 1.498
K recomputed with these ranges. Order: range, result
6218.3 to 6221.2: 1.861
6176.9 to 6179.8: 1.643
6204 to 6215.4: 1.455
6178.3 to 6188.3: 1.384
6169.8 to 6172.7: 1.789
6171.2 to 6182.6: 1.631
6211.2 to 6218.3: 1.619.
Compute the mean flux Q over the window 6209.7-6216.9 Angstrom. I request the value 1.79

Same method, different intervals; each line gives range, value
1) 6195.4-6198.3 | 1.56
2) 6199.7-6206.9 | 1.74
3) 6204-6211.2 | 1.8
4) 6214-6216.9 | 1.89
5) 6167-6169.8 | 1.76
